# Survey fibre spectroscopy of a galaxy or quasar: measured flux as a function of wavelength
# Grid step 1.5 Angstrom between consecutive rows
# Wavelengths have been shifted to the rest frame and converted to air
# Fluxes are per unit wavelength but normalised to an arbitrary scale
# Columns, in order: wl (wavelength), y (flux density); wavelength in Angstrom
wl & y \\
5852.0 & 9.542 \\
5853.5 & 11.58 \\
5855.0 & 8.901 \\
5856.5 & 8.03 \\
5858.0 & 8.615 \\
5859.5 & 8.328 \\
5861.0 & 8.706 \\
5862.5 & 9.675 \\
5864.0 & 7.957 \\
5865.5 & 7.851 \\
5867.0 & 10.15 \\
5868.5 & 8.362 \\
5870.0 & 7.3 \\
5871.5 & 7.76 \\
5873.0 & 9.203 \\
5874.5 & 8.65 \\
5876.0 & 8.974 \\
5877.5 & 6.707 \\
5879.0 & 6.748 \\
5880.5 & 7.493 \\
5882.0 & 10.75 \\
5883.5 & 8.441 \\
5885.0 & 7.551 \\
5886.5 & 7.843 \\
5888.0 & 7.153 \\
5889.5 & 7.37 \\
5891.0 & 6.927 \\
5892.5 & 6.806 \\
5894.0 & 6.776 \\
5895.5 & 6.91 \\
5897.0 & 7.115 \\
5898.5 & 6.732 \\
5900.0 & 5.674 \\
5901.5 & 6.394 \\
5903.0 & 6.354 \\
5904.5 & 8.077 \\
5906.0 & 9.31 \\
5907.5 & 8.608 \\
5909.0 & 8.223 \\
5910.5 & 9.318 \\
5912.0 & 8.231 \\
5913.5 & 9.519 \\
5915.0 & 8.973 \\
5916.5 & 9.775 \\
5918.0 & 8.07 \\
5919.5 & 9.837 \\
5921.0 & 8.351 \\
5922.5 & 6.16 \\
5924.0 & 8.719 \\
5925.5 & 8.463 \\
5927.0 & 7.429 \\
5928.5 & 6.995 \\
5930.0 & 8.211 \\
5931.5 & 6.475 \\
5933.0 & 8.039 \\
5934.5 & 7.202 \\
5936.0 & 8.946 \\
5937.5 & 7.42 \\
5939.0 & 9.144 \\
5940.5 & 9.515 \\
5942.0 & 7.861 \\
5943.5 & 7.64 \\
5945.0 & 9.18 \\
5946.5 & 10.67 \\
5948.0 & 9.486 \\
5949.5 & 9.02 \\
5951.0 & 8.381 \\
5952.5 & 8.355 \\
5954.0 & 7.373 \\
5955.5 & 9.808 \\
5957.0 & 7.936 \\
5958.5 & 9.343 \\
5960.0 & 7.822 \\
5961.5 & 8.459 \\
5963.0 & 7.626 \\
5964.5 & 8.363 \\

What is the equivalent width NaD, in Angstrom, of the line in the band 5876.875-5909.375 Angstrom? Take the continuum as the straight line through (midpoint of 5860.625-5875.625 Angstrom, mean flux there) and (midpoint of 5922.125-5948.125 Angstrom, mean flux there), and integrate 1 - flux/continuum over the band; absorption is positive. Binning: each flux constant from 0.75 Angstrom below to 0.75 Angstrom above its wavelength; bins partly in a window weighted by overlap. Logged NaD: 3.79 Angstrom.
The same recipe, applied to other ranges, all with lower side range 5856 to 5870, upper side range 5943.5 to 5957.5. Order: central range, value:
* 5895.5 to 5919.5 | 1.9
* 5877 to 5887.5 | 0.8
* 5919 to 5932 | 1.4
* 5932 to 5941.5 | 0.5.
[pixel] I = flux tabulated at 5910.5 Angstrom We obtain 9.318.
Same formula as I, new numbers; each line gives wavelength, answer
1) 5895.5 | 6.91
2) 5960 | 7.822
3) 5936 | 8.946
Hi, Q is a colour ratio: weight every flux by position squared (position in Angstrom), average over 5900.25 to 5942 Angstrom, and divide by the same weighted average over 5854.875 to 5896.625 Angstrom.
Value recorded 1.03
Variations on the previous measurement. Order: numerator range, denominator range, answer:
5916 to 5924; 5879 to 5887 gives 1.03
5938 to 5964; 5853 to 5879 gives 1.04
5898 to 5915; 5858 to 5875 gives 0.94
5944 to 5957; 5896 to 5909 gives 1.24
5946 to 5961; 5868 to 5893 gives 1.14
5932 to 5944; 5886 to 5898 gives 1.17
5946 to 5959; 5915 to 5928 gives 1.07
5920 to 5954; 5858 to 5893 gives 1.04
